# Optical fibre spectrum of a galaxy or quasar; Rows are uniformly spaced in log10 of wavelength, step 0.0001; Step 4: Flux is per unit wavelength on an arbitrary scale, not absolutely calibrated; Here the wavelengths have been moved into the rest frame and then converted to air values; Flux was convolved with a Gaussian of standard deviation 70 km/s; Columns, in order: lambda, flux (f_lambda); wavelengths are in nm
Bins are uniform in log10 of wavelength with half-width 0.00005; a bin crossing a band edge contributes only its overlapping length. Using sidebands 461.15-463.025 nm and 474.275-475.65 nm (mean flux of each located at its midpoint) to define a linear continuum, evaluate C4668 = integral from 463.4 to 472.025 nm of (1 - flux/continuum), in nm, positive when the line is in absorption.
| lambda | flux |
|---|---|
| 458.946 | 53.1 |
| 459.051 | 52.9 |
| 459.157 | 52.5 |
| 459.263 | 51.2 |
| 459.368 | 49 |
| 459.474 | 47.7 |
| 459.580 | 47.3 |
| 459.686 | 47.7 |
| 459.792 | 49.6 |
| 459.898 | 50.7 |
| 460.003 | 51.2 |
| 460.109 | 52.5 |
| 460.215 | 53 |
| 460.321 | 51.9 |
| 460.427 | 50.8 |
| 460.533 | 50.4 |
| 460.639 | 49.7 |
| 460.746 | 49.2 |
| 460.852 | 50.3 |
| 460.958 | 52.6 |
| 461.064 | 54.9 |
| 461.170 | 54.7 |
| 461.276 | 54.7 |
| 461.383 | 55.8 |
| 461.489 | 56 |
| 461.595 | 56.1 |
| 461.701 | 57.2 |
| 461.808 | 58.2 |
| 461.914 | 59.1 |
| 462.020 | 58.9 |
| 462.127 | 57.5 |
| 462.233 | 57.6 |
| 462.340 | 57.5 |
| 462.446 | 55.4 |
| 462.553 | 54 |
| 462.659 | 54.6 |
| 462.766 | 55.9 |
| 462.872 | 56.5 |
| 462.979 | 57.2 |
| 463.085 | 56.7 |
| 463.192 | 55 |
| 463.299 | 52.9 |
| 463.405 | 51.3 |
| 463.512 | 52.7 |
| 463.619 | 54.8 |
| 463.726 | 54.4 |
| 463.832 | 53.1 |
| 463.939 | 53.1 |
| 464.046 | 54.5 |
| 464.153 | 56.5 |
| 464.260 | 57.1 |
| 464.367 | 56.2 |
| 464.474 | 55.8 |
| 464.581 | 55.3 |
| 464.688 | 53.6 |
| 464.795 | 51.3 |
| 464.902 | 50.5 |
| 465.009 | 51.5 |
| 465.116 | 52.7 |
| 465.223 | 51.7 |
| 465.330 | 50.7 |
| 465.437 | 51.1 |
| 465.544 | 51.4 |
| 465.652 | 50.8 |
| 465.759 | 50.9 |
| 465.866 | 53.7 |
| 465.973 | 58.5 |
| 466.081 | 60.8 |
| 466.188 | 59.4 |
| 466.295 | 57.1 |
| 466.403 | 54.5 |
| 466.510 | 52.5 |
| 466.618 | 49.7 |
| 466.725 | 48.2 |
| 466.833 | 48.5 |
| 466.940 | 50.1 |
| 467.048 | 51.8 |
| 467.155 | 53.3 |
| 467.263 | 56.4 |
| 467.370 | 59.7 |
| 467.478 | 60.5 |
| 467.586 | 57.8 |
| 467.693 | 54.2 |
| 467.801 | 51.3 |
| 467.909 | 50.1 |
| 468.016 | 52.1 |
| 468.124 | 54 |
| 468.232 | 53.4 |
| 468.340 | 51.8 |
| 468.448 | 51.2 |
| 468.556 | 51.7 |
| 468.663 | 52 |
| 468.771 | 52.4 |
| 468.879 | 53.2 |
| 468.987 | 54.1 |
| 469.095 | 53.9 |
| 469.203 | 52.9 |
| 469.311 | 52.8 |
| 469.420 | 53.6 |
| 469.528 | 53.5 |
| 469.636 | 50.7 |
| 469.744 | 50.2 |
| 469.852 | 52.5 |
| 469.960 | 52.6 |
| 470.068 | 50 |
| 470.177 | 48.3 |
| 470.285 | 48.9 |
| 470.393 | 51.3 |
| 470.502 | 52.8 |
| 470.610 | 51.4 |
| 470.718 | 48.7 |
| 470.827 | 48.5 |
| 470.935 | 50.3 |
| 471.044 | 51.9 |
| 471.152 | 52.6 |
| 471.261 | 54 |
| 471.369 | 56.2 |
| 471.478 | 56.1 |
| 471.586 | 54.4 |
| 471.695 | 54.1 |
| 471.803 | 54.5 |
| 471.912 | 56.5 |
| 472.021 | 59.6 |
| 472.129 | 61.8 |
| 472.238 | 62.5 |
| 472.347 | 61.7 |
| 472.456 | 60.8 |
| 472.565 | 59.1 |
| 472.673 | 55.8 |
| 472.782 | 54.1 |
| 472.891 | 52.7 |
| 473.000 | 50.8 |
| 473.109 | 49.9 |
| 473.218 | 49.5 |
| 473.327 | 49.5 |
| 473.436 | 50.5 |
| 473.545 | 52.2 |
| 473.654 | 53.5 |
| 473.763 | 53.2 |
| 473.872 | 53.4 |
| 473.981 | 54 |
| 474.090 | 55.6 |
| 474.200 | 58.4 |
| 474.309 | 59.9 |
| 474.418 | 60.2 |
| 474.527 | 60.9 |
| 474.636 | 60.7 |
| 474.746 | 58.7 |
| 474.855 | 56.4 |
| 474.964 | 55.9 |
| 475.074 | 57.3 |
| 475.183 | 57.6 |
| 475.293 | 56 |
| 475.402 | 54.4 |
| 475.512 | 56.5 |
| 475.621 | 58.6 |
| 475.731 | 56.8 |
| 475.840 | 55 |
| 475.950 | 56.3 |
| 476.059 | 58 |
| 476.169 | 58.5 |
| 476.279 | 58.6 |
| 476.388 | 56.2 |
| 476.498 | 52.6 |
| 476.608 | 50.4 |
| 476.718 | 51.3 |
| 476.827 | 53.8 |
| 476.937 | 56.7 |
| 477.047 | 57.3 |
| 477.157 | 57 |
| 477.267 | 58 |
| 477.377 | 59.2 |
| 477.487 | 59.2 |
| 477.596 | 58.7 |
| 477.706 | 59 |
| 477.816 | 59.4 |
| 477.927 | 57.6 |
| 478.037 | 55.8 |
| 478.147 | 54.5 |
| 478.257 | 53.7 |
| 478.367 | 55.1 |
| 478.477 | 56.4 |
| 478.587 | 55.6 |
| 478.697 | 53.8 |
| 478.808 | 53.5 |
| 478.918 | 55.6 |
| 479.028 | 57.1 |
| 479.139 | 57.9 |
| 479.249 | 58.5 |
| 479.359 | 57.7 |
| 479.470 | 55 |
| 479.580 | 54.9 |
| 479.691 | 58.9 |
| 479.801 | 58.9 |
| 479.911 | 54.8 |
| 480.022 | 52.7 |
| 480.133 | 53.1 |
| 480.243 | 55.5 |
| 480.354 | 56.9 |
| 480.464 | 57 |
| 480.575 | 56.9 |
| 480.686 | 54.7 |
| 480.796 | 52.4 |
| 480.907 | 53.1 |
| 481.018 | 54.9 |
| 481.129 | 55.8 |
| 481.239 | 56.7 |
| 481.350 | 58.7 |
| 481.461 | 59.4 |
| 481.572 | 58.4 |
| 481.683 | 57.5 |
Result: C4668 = 0.599 nm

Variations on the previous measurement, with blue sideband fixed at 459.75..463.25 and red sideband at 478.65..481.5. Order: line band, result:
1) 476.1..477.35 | 0.00 nm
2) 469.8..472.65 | 0.05 nm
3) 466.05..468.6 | 0.06 nm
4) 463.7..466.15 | 0.04 nm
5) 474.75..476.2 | -0.03 nm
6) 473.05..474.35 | 0.05 nm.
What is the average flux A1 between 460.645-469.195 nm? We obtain 54.1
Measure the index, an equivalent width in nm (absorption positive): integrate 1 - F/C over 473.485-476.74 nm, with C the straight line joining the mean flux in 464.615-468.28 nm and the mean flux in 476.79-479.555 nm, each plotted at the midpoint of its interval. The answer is -0.03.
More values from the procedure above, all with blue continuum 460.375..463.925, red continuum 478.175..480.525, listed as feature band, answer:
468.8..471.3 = 0.16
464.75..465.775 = 0.07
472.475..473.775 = 0.06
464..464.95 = 0.01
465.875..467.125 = 0.03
